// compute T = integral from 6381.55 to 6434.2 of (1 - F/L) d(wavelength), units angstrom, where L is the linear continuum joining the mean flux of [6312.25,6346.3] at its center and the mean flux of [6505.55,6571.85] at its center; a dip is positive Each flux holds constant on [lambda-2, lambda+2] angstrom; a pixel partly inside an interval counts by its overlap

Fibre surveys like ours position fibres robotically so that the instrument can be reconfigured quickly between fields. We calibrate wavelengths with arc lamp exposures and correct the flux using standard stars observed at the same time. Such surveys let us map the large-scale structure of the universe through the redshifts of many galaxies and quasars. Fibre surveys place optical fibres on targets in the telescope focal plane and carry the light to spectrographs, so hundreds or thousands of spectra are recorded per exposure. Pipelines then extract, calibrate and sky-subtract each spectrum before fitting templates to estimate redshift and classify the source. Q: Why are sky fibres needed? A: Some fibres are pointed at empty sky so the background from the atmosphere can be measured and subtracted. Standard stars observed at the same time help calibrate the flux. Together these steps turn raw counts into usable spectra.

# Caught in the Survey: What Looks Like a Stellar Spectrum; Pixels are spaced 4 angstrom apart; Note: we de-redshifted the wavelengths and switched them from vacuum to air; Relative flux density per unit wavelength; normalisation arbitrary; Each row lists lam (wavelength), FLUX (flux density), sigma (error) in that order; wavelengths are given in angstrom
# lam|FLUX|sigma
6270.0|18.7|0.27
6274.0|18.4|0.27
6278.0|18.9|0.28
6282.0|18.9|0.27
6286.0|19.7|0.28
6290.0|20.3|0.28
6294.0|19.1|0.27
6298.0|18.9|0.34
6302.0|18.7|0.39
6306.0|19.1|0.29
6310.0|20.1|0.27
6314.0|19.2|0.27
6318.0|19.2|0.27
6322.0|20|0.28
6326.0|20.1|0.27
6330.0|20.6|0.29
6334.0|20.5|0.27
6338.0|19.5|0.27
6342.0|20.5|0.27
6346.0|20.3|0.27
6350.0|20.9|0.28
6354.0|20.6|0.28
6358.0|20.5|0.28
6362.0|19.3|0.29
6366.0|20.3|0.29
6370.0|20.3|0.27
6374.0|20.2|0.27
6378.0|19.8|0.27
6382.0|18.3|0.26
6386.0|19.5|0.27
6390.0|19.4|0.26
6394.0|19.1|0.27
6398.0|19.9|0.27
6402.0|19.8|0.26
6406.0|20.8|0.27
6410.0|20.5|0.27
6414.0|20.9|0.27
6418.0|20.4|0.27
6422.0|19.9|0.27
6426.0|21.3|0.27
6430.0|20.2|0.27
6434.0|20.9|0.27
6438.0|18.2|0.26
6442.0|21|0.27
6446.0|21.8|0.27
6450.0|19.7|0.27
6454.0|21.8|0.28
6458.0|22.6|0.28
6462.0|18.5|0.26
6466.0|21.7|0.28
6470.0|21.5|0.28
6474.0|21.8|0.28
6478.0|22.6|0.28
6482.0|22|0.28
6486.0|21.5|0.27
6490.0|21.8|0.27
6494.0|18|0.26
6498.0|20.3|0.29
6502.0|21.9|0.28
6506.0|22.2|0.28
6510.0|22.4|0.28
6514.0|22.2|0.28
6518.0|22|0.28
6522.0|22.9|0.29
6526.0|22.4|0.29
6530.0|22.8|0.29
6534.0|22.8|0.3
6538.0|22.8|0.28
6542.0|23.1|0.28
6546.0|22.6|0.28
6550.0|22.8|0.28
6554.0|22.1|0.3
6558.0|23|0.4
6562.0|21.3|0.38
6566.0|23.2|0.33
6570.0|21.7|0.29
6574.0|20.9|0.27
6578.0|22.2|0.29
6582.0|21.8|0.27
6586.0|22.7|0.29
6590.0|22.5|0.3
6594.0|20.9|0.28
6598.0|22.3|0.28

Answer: 2.1 angstrom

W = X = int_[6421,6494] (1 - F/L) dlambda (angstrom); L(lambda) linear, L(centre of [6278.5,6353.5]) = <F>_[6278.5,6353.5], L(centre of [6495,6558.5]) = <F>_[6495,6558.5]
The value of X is 1.7 angstrom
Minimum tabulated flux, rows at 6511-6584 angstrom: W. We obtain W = 20.9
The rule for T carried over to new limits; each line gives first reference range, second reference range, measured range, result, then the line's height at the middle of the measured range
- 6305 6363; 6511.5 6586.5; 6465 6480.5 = -0.3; 21.6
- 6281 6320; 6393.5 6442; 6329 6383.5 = -1.0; 19.8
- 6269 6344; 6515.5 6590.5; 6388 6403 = 0.7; 20.5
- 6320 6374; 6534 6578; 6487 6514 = 0.8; 21.8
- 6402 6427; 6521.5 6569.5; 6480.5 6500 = 0.9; 21.7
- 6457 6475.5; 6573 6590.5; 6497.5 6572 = -2.4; 21.7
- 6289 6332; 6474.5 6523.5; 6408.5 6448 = 0.7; 20.9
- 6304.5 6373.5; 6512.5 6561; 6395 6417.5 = 0.7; 20.9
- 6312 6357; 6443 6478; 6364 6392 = 1.1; 20.5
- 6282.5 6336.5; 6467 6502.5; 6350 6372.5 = -0.2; 20.1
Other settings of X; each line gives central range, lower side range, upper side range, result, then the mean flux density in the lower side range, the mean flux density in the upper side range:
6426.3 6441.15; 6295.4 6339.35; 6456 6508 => 0.53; 19.6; 21.3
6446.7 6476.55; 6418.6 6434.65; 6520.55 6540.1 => 0.19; 20.5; 22.7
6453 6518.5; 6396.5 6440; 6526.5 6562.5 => 0.26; 20.3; 22.6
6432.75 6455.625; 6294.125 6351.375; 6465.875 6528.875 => 0.64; 19.8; 21.7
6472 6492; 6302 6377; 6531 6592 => -0.38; 20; 22.4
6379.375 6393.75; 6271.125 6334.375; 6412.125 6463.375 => 0.75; 19.4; 20.6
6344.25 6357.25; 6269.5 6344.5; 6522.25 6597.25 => -0.39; 19.5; 22.3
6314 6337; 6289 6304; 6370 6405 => -0.80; 19.2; 19.6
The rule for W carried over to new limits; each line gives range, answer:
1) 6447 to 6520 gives 18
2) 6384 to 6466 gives 18.2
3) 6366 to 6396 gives 18.3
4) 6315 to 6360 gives 19.2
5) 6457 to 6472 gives 18.5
